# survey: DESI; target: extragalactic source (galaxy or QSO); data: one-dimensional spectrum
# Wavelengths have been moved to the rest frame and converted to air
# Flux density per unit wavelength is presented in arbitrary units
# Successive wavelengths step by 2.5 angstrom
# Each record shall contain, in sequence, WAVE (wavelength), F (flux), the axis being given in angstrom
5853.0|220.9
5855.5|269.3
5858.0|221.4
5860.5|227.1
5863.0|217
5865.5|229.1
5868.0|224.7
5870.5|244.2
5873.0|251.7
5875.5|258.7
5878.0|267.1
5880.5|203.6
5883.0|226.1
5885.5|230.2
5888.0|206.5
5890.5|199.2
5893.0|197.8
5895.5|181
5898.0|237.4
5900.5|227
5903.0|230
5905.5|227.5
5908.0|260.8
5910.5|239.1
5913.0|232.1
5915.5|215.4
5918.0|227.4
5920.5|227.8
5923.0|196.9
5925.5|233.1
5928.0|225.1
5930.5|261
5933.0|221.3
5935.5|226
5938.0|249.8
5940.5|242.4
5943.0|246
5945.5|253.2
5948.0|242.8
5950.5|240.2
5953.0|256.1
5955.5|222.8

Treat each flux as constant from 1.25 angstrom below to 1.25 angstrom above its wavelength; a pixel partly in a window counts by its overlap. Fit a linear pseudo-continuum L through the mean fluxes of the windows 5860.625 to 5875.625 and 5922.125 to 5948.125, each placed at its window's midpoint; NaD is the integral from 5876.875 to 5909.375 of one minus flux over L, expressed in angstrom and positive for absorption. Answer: 1.81 angstrom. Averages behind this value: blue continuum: 235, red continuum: 236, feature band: 223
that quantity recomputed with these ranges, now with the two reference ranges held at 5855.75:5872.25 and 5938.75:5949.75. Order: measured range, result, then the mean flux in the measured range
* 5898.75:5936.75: 1.7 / 230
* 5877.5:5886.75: 0.2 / 229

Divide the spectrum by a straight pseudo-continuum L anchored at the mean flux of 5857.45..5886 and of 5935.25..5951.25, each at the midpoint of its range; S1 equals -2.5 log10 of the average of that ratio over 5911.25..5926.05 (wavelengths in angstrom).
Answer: 0.09 mag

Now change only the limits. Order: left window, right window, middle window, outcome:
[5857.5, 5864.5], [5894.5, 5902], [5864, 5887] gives -0.08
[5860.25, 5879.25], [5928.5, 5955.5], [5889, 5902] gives 0.16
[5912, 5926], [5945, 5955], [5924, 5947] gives -0.02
